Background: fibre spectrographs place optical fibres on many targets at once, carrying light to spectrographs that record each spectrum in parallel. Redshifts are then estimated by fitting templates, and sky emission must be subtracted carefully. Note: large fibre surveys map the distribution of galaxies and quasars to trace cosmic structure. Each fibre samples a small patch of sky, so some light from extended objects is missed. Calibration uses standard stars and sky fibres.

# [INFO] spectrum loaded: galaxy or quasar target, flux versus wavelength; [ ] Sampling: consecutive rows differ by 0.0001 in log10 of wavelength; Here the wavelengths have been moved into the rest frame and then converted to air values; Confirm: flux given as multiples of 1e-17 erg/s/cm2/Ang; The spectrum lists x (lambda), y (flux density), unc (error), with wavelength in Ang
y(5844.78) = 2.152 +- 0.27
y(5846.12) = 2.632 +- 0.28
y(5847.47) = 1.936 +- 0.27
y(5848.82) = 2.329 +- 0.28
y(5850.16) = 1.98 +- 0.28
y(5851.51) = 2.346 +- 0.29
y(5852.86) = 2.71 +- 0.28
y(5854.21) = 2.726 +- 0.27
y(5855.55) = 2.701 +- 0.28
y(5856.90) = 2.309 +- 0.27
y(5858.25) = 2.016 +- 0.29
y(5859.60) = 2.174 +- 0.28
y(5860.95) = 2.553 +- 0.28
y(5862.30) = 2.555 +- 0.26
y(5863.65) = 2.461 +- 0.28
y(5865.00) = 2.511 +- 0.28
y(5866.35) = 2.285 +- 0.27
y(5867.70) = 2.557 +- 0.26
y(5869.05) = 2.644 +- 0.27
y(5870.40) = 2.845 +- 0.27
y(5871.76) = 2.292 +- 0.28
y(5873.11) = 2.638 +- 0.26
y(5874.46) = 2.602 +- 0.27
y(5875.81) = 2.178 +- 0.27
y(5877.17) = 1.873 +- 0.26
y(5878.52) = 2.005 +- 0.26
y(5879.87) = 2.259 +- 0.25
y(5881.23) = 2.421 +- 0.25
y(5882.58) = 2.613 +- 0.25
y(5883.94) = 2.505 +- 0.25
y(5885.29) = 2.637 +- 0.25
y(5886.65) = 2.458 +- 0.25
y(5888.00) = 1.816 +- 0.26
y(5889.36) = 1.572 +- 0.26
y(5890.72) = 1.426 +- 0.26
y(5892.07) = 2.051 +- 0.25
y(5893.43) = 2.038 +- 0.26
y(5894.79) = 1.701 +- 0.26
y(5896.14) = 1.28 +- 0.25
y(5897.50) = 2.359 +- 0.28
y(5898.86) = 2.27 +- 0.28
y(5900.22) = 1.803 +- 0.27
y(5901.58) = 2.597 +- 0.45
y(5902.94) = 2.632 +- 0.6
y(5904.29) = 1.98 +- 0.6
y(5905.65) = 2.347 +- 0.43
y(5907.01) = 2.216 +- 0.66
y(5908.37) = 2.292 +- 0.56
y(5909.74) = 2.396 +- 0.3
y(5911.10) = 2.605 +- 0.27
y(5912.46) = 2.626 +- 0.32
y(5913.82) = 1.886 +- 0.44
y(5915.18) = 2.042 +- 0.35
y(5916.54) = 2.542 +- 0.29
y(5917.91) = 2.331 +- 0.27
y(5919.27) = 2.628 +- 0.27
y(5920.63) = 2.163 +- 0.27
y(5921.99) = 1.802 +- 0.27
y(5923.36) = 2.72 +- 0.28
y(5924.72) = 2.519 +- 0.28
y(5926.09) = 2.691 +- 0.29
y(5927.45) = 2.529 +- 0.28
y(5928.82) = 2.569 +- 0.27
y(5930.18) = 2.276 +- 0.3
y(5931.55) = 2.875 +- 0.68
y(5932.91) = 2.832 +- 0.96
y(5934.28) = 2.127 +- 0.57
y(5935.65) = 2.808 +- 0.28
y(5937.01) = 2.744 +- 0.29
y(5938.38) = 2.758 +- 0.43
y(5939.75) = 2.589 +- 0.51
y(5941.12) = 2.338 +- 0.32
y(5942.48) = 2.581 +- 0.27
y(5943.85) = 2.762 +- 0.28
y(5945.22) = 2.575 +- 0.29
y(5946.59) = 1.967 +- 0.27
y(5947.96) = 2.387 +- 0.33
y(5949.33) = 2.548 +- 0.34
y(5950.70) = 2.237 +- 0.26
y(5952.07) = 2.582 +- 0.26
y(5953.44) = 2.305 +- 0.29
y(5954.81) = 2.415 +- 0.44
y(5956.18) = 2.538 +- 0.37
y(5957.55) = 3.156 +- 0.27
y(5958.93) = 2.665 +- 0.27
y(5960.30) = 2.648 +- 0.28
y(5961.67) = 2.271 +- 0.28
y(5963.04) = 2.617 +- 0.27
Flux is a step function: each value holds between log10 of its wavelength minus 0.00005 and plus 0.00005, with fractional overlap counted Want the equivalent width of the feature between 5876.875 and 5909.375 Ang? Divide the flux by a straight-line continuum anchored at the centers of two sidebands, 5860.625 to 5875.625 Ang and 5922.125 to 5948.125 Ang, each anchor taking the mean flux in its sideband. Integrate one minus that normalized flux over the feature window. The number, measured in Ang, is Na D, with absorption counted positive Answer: 5.1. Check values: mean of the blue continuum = 2.53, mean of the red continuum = 2.55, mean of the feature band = 2.14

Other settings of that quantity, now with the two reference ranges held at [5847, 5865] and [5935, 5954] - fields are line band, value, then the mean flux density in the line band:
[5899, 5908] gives 0.69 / 2.27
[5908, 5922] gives 0.82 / 2.33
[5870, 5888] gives 0.25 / 2.38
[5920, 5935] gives 0.14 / 2.46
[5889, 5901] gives 2.91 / 1.85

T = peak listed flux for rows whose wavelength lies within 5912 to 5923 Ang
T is 2.628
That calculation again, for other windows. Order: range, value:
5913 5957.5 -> 2.875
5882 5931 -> 2.72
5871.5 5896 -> 2.638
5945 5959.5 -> 3.156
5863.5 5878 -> 2.845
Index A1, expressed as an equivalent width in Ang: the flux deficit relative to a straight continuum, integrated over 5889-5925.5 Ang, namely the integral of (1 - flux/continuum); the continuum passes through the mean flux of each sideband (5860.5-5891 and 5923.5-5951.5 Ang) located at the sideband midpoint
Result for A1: 3.89 Ang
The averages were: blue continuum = 2.34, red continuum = 2.54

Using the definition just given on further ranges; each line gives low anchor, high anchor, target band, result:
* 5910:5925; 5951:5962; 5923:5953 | -1.0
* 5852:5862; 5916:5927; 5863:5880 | 0.3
